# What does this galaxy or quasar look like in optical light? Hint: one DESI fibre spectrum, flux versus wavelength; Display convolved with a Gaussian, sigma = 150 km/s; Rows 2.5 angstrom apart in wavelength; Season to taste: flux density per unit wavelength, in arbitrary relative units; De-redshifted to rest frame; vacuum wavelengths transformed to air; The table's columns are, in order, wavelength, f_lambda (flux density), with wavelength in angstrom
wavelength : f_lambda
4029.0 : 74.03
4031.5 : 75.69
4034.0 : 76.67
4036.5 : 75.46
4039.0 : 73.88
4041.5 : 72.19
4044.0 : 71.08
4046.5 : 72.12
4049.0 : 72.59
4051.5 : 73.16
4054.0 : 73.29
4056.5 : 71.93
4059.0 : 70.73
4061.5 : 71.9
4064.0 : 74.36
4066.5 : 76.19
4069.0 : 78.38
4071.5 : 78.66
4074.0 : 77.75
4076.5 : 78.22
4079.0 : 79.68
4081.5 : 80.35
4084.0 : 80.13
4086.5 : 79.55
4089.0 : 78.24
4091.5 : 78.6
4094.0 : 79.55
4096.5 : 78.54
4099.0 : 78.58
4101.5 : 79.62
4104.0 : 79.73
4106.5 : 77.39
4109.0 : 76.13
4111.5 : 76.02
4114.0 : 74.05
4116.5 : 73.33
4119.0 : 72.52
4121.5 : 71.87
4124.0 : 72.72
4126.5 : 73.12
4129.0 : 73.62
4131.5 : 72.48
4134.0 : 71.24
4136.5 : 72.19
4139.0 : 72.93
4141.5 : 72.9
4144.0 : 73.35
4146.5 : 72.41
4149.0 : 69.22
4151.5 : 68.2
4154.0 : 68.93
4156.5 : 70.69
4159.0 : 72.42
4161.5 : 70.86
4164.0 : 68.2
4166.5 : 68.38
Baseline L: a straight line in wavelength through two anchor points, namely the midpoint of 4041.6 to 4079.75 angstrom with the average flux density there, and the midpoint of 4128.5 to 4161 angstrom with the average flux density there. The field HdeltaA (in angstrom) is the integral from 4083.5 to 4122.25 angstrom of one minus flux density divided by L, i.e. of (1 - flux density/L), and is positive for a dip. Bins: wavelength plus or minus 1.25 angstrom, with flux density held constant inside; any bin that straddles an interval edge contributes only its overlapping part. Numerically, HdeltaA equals -2.2 angstrom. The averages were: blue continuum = 74.5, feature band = 77.1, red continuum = 71.5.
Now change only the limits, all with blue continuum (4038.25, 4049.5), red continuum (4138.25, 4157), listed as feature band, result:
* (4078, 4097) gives -2.0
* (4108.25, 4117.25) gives -0.4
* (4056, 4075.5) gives -0.8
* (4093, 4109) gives -1.6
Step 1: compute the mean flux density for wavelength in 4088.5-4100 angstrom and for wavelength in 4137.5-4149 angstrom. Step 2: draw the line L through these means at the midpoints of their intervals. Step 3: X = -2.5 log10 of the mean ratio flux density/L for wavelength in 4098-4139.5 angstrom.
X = 0.02 mag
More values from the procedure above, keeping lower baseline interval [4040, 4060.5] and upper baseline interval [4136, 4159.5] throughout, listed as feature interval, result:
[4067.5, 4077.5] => -0.09 mag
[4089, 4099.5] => -0.10 mag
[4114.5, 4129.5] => -0.02 mag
